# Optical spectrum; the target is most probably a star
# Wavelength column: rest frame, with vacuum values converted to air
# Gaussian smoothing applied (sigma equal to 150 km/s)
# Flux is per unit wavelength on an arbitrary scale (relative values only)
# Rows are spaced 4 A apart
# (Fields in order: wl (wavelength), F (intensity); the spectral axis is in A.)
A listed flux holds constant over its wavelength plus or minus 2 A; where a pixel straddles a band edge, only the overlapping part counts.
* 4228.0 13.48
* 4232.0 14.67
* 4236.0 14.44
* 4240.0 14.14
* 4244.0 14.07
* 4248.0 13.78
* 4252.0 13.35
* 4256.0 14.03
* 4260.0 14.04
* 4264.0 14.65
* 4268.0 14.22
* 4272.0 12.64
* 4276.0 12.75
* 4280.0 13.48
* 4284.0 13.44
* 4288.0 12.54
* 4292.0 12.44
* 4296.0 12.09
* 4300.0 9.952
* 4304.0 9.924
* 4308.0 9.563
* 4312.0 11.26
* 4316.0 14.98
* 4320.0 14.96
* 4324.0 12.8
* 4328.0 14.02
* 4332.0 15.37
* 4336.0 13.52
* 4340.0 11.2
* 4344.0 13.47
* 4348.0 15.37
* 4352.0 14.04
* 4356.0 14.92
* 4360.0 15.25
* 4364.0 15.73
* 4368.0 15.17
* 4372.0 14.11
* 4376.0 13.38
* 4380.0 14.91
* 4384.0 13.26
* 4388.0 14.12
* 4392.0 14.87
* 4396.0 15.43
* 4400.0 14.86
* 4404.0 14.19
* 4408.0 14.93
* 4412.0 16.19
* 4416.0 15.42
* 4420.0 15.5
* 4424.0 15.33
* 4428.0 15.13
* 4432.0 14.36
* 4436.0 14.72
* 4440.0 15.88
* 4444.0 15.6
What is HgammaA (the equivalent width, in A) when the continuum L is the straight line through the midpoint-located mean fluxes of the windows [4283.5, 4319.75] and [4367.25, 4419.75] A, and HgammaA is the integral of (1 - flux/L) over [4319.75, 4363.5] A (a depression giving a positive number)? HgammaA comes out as -3.3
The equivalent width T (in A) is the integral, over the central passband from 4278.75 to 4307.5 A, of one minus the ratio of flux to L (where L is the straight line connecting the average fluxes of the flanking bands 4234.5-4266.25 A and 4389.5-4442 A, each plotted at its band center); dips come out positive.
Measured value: 5.0 A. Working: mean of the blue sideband 14.1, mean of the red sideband 15.1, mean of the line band 11.8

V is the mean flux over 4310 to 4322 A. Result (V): 13.7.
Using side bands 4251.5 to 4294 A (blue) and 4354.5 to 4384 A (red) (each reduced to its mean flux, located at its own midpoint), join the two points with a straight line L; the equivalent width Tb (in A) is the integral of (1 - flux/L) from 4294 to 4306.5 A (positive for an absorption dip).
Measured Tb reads 2.9 A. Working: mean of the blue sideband 13.4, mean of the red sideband 14.7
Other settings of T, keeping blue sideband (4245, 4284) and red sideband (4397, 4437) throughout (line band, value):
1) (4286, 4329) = 5.7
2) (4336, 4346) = 1.3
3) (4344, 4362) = -0.3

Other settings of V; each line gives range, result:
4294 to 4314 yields 10.6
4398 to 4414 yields 15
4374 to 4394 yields 14.1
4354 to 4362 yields 15.1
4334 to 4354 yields 13.5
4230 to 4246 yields 14.3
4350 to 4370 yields 15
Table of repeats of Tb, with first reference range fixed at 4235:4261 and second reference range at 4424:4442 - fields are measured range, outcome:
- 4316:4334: 0.1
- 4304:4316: 2.7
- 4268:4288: 1.4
